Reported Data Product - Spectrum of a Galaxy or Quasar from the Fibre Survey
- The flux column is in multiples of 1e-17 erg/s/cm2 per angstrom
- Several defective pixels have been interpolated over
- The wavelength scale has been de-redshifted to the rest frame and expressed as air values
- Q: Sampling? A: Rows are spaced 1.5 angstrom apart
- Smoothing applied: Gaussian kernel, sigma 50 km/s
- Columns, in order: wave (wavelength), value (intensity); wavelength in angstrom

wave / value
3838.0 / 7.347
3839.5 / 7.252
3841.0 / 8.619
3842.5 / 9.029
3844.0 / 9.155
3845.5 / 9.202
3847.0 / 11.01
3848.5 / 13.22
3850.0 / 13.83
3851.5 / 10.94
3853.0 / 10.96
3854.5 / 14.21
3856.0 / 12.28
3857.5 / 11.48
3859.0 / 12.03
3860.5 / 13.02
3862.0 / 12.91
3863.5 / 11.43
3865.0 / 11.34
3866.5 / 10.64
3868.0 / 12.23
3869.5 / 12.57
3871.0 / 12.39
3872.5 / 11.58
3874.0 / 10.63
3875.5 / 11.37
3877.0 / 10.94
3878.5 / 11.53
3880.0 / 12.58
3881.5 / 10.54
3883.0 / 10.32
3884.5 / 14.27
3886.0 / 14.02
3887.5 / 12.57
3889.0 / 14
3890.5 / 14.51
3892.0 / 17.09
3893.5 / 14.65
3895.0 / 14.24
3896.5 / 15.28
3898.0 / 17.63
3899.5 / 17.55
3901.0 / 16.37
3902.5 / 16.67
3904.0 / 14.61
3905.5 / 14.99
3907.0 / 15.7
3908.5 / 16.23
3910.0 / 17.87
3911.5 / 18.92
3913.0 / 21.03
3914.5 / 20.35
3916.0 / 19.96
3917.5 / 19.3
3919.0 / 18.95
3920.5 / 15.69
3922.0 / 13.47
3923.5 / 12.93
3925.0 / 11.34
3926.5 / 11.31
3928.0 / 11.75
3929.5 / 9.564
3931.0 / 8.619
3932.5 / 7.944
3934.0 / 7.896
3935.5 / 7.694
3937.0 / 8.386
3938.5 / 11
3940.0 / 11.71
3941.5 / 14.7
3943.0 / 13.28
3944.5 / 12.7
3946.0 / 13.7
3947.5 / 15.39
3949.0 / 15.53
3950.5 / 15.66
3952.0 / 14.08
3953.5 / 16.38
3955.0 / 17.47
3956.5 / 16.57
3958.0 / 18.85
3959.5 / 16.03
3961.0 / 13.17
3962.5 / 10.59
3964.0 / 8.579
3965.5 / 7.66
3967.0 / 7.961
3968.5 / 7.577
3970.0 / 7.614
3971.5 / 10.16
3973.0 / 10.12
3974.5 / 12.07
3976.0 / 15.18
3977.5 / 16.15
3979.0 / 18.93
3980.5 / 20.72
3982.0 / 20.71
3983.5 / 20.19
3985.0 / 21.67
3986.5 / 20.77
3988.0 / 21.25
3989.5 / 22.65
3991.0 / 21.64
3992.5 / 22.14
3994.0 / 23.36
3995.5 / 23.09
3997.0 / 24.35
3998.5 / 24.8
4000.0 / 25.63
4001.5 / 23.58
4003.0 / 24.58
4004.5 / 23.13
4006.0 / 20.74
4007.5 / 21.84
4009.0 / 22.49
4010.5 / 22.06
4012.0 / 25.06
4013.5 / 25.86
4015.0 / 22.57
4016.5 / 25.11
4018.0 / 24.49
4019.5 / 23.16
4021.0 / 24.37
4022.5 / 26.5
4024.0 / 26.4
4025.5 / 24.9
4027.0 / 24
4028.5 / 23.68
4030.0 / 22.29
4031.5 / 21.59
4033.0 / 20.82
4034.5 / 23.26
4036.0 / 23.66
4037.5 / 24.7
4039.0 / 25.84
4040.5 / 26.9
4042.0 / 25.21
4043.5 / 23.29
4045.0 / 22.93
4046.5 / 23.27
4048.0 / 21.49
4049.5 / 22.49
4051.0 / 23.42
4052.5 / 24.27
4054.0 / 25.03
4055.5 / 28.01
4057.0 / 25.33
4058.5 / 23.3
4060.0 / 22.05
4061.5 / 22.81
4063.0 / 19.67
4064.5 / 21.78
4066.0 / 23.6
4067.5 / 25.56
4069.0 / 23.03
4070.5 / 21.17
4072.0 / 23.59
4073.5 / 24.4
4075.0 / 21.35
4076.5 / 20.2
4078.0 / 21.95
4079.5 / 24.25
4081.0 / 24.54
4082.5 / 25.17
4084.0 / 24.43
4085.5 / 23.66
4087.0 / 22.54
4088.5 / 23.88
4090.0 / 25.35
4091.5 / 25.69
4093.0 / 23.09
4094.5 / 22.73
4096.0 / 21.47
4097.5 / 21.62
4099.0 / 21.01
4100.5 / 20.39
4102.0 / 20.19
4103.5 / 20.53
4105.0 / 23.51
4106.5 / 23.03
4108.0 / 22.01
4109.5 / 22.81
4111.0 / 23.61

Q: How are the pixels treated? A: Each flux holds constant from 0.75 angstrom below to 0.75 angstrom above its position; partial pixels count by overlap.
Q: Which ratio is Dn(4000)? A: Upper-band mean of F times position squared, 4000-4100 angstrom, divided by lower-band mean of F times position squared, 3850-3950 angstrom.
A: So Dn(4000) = 1.88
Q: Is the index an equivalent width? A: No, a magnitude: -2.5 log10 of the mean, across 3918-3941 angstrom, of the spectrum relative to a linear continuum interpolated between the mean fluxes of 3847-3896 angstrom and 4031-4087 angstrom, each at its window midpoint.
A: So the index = 0.36 mag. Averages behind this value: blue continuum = 12.5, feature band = 11.3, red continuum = 23.5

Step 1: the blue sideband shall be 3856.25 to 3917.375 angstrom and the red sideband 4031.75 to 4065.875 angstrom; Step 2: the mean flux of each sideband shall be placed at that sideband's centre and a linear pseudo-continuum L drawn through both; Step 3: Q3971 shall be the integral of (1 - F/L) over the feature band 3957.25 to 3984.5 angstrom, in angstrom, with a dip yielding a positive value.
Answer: 8.0 angstrom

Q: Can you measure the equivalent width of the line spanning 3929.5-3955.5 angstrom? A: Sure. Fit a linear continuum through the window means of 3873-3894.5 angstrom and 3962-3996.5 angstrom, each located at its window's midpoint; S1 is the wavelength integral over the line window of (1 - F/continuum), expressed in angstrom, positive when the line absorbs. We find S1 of 4.54 angstrom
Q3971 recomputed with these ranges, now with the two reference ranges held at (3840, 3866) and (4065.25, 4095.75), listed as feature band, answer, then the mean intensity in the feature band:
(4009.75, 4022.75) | -2.7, 24.3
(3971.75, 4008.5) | -3.8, 20.7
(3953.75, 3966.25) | 2.4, 13.7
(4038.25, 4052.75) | -1.5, 23.9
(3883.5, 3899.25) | -1.6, 14.8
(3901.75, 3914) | -2.3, 17.1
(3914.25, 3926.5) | -0.9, 16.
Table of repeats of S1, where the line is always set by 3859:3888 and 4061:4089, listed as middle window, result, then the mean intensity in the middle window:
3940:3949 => 1.11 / 13.9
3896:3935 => -2.50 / 15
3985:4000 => -3.47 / 22.8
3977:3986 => -0.99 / 19.9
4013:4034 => -3.93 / 24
